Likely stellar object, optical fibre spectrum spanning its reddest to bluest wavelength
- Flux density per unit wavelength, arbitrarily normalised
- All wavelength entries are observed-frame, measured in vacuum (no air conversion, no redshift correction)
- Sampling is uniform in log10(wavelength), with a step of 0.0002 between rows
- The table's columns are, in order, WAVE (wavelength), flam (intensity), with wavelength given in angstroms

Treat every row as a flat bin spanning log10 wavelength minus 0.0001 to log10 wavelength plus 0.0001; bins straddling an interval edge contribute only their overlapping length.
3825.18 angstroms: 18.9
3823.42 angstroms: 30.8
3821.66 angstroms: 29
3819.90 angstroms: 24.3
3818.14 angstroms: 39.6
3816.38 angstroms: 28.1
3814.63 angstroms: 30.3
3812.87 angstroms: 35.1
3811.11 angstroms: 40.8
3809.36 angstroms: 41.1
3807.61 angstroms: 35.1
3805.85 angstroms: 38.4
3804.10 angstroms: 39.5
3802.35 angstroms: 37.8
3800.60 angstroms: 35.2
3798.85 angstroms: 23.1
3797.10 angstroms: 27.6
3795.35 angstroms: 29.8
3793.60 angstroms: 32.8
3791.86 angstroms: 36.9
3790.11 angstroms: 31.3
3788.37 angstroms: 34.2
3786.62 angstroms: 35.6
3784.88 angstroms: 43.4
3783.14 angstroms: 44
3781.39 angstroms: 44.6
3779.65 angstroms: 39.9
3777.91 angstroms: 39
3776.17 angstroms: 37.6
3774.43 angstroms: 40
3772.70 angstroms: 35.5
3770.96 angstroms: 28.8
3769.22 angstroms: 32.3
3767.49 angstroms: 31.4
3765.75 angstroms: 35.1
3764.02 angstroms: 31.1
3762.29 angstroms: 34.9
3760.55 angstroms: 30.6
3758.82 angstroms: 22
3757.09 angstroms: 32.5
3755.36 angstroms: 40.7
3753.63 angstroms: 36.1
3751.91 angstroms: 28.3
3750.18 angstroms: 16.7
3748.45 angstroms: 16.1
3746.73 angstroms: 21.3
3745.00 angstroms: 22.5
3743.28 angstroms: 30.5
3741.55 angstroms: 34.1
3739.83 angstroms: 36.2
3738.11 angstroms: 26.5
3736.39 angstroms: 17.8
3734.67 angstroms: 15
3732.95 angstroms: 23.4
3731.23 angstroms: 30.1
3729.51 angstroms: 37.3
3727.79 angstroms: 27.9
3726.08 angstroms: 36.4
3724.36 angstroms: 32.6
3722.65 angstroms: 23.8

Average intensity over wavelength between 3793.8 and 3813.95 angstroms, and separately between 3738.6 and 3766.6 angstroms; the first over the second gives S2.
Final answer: 1.2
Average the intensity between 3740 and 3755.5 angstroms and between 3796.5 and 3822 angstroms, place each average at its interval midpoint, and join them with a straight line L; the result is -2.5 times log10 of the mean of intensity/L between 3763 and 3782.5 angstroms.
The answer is -0.202 mag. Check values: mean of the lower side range 27.1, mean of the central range 36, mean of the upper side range 33.8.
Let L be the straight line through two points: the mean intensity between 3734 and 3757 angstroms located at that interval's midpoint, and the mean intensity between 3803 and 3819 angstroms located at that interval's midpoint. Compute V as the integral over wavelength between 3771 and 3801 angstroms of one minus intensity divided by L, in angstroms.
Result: -2.9 angstroms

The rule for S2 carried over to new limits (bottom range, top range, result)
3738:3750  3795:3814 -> 1.33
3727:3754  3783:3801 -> 1.29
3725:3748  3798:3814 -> 1.32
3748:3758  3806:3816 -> 1.25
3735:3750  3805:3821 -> 1.40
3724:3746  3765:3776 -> 1.20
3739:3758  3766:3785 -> 1.31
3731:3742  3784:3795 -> 1.38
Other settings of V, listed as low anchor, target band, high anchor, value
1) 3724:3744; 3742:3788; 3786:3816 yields -1.8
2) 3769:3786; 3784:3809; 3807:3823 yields 1.1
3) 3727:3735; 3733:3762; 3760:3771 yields 3.0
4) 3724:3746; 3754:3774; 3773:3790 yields 1.5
